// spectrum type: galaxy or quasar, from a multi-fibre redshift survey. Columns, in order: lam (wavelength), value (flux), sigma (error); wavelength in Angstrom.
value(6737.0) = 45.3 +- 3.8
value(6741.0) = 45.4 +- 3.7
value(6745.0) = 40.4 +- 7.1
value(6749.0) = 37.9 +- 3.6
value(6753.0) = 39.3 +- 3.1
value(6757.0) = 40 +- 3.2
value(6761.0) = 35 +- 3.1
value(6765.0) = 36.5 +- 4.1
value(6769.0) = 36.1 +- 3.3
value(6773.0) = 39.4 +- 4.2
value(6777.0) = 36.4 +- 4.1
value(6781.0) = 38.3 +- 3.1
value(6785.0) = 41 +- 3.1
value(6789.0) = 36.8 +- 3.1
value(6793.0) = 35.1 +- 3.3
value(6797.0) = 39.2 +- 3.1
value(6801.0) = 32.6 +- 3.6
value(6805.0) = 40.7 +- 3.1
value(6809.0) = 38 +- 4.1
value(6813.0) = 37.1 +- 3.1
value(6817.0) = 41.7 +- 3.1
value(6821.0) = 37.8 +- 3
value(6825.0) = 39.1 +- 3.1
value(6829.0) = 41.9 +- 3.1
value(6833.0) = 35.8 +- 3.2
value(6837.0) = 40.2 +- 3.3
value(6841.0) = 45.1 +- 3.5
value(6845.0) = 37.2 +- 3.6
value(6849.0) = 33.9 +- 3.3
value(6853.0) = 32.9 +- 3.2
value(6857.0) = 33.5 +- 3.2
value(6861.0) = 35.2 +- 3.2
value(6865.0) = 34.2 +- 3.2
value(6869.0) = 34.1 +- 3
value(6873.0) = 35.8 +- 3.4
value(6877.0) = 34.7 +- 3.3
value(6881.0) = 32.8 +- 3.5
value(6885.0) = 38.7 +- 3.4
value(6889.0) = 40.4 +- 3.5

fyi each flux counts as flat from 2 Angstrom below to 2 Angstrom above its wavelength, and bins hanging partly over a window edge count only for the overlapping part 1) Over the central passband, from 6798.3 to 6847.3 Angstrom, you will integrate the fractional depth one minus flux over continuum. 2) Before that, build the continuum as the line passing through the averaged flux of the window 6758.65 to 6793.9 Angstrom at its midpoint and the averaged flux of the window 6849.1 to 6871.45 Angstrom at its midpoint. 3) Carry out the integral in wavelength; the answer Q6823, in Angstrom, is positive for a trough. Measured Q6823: -4.8 Angstrom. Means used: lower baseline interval 37.3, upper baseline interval 34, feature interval 38.9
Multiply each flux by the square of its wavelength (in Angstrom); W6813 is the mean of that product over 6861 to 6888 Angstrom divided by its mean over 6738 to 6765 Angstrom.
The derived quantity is 0.92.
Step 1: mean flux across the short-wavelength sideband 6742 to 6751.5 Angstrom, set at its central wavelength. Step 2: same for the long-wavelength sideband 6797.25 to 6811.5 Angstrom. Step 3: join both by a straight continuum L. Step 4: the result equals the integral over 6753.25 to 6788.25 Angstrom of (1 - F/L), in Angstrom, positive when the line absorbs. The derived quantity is 0.8 Angstrom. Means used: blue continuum 39.8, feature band 37.9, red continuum 37.4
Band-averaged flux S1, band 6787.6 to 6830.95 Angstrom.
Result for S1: 38.2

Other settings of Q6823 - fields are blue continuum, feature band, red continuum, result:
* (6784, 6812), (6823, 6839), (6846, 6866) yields -1.66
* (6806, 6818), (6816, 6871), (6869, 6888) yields 0.15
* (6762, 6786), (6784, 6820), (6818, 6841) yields 0.68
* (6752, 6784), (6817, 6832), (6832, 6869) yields -1.17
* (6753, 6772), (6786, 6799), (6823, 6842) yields 0.40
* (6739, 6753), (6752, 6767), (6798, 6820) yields 1.02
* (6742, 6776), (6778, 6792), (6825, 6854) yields 0.00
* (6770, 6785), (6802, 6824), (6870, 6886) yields -0.92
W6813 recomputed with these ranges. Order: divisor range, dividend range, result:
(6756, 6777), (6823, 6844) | 1.10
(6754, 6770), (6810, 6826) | 1.06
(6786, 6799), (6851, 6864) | 0.93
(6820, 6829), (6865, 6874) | 0.89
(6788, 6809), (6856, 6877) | 0.95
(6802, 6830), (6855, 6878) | 0.90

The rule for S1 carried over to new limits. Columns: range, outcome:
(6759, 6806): 37.2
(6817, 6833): 39.4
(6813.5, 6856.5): 38.3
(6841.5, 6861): 35.3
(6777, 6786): 38.8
